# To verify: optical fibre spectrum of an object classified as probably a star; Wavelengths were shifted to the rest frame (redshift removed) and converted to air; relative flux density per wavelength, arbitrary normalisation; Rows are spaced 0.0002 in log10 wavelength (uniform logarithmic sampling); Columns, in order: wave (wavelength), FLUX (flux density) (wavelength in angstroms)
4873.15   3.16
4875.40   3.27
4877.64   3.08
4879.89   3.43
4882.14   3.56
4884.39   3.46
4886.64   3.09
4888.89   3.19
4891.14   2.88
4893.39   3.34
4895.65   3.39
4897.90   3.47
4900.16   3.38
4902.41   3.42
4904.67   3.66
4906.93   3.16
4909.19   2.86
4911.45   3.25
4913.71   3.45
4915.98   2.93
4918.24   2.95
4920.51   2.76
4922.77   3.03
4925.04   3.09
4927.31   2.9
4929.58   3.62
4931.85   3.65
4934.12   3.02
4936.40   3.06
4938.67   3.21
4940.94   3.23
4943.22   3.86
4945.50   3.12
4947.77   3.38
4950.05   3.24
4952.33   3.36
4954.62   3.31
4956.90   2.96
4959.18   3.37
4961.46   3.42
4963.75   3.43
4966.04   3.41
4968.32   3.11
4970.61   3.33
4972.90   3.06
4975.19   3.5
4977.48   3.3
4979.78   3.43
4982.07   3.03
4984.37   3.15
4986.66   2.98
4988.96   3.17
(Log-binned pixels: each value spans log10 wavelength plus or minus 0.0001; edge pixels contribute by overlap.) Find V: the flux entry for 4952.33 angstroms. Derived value 3.36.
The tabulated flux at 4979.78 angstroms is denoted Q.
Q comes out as 3.43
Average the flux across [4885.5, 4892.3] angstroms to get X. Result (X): 3.06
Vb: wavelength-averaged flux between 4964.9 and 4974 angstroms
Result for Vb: 3.23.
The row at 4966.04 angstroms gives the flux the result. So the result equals 3.41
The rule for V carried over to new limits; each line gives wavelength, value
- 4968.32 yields 3.11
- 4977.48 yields 3.3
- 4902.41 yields 3.42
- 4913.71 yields 3.45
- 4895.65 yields 3.39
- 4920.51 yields 2.76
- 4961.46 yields 3.42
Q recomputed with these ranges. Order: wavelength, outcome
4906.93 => 3.16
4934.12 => 3.02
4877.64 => 3.08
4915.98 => 2.93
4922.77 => 3.03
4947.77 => 3.38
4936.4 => 3.06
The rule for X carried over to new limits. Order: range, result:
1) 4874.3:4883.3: 3.34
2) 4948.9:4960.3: 3.25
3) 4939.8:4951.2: 3.37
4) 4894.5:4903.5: 3.42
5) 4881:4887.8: 3.37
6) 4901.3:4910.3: 3.27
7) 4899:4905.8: 3.49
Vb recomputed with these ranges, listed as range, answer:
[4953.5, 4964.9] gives 3.3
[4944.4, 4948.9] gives 3.26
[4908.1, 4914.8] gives 3.19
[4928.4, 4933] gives 3.63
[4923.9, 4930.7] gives 3.2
